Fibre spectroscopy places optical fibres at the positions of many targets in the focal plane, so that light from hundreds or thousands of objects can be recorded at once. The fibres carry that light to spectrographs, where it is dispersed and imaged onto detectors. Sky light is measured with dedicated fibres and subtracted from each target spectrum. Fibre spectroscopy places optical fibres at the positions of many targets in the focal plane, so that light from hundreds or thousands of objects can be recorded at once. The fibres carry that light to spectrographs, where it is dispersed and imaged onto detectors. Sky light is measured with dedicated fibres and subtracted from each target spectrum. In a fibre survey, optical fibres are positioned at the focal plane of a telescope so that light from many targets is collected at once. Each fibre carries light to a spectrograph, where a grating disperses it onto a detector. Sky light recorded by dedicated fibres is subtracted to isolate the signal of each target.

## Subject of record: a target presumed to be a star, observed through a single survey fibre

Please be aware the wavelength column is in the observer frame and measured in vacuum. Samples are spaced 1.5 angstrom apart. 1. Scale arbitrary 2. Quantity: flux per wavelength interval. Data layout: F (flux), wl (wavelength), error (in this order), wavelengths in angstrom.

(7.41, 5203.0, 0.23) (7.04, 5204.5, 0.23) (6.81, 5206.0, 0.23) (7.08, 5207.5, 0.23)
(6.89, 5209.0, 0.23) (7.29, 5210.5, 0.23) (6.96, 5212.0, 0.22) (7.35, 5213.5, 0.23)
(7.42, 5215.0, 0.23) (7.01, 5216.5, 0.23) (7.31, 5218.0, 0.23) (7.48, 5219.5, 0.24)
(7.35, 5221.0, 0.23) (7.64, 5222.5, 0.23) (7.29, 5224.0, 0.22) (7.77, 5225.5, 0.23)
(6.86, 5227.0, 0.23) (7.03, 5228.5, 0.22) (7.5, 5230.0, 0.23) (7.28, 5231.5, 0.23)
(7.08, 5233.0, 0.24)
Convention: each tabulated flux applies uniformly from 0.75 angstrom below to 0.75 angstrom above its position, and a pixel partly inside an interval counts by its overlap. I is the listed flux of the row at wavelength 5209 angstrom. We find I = 6.89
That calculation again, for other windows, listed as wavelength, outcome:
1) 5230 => 7.5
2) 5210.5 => 7.29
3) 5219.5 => 7.48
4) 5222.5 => 7.64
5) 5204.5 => 7.04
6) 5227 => 6.86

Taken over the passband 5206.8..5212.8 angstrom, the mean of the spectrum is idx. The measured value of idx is 7.06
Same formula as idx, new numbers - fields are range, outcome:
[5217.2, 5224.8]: 7.41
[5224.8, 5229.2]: 7.22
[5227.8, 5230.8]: 7.27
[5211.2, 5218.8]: 7.21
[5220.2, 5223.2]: 7.49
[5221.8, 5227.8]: 7.38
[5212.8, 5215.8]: 7.38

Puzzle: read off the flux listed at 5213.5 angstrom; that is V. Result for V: 7.35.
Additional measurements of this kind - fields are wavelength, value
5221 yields 7.35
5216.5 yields 7.01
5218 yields 7.31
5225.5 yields 7.77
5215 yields 7.42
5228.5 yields 7.03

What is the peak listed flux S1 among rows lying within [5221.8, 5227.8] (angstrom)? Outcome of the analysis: 7.77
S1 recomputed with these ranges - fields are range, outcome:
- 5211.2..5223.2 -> 7.64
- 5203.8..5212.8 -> 7.29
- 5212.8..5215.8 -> 7.42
